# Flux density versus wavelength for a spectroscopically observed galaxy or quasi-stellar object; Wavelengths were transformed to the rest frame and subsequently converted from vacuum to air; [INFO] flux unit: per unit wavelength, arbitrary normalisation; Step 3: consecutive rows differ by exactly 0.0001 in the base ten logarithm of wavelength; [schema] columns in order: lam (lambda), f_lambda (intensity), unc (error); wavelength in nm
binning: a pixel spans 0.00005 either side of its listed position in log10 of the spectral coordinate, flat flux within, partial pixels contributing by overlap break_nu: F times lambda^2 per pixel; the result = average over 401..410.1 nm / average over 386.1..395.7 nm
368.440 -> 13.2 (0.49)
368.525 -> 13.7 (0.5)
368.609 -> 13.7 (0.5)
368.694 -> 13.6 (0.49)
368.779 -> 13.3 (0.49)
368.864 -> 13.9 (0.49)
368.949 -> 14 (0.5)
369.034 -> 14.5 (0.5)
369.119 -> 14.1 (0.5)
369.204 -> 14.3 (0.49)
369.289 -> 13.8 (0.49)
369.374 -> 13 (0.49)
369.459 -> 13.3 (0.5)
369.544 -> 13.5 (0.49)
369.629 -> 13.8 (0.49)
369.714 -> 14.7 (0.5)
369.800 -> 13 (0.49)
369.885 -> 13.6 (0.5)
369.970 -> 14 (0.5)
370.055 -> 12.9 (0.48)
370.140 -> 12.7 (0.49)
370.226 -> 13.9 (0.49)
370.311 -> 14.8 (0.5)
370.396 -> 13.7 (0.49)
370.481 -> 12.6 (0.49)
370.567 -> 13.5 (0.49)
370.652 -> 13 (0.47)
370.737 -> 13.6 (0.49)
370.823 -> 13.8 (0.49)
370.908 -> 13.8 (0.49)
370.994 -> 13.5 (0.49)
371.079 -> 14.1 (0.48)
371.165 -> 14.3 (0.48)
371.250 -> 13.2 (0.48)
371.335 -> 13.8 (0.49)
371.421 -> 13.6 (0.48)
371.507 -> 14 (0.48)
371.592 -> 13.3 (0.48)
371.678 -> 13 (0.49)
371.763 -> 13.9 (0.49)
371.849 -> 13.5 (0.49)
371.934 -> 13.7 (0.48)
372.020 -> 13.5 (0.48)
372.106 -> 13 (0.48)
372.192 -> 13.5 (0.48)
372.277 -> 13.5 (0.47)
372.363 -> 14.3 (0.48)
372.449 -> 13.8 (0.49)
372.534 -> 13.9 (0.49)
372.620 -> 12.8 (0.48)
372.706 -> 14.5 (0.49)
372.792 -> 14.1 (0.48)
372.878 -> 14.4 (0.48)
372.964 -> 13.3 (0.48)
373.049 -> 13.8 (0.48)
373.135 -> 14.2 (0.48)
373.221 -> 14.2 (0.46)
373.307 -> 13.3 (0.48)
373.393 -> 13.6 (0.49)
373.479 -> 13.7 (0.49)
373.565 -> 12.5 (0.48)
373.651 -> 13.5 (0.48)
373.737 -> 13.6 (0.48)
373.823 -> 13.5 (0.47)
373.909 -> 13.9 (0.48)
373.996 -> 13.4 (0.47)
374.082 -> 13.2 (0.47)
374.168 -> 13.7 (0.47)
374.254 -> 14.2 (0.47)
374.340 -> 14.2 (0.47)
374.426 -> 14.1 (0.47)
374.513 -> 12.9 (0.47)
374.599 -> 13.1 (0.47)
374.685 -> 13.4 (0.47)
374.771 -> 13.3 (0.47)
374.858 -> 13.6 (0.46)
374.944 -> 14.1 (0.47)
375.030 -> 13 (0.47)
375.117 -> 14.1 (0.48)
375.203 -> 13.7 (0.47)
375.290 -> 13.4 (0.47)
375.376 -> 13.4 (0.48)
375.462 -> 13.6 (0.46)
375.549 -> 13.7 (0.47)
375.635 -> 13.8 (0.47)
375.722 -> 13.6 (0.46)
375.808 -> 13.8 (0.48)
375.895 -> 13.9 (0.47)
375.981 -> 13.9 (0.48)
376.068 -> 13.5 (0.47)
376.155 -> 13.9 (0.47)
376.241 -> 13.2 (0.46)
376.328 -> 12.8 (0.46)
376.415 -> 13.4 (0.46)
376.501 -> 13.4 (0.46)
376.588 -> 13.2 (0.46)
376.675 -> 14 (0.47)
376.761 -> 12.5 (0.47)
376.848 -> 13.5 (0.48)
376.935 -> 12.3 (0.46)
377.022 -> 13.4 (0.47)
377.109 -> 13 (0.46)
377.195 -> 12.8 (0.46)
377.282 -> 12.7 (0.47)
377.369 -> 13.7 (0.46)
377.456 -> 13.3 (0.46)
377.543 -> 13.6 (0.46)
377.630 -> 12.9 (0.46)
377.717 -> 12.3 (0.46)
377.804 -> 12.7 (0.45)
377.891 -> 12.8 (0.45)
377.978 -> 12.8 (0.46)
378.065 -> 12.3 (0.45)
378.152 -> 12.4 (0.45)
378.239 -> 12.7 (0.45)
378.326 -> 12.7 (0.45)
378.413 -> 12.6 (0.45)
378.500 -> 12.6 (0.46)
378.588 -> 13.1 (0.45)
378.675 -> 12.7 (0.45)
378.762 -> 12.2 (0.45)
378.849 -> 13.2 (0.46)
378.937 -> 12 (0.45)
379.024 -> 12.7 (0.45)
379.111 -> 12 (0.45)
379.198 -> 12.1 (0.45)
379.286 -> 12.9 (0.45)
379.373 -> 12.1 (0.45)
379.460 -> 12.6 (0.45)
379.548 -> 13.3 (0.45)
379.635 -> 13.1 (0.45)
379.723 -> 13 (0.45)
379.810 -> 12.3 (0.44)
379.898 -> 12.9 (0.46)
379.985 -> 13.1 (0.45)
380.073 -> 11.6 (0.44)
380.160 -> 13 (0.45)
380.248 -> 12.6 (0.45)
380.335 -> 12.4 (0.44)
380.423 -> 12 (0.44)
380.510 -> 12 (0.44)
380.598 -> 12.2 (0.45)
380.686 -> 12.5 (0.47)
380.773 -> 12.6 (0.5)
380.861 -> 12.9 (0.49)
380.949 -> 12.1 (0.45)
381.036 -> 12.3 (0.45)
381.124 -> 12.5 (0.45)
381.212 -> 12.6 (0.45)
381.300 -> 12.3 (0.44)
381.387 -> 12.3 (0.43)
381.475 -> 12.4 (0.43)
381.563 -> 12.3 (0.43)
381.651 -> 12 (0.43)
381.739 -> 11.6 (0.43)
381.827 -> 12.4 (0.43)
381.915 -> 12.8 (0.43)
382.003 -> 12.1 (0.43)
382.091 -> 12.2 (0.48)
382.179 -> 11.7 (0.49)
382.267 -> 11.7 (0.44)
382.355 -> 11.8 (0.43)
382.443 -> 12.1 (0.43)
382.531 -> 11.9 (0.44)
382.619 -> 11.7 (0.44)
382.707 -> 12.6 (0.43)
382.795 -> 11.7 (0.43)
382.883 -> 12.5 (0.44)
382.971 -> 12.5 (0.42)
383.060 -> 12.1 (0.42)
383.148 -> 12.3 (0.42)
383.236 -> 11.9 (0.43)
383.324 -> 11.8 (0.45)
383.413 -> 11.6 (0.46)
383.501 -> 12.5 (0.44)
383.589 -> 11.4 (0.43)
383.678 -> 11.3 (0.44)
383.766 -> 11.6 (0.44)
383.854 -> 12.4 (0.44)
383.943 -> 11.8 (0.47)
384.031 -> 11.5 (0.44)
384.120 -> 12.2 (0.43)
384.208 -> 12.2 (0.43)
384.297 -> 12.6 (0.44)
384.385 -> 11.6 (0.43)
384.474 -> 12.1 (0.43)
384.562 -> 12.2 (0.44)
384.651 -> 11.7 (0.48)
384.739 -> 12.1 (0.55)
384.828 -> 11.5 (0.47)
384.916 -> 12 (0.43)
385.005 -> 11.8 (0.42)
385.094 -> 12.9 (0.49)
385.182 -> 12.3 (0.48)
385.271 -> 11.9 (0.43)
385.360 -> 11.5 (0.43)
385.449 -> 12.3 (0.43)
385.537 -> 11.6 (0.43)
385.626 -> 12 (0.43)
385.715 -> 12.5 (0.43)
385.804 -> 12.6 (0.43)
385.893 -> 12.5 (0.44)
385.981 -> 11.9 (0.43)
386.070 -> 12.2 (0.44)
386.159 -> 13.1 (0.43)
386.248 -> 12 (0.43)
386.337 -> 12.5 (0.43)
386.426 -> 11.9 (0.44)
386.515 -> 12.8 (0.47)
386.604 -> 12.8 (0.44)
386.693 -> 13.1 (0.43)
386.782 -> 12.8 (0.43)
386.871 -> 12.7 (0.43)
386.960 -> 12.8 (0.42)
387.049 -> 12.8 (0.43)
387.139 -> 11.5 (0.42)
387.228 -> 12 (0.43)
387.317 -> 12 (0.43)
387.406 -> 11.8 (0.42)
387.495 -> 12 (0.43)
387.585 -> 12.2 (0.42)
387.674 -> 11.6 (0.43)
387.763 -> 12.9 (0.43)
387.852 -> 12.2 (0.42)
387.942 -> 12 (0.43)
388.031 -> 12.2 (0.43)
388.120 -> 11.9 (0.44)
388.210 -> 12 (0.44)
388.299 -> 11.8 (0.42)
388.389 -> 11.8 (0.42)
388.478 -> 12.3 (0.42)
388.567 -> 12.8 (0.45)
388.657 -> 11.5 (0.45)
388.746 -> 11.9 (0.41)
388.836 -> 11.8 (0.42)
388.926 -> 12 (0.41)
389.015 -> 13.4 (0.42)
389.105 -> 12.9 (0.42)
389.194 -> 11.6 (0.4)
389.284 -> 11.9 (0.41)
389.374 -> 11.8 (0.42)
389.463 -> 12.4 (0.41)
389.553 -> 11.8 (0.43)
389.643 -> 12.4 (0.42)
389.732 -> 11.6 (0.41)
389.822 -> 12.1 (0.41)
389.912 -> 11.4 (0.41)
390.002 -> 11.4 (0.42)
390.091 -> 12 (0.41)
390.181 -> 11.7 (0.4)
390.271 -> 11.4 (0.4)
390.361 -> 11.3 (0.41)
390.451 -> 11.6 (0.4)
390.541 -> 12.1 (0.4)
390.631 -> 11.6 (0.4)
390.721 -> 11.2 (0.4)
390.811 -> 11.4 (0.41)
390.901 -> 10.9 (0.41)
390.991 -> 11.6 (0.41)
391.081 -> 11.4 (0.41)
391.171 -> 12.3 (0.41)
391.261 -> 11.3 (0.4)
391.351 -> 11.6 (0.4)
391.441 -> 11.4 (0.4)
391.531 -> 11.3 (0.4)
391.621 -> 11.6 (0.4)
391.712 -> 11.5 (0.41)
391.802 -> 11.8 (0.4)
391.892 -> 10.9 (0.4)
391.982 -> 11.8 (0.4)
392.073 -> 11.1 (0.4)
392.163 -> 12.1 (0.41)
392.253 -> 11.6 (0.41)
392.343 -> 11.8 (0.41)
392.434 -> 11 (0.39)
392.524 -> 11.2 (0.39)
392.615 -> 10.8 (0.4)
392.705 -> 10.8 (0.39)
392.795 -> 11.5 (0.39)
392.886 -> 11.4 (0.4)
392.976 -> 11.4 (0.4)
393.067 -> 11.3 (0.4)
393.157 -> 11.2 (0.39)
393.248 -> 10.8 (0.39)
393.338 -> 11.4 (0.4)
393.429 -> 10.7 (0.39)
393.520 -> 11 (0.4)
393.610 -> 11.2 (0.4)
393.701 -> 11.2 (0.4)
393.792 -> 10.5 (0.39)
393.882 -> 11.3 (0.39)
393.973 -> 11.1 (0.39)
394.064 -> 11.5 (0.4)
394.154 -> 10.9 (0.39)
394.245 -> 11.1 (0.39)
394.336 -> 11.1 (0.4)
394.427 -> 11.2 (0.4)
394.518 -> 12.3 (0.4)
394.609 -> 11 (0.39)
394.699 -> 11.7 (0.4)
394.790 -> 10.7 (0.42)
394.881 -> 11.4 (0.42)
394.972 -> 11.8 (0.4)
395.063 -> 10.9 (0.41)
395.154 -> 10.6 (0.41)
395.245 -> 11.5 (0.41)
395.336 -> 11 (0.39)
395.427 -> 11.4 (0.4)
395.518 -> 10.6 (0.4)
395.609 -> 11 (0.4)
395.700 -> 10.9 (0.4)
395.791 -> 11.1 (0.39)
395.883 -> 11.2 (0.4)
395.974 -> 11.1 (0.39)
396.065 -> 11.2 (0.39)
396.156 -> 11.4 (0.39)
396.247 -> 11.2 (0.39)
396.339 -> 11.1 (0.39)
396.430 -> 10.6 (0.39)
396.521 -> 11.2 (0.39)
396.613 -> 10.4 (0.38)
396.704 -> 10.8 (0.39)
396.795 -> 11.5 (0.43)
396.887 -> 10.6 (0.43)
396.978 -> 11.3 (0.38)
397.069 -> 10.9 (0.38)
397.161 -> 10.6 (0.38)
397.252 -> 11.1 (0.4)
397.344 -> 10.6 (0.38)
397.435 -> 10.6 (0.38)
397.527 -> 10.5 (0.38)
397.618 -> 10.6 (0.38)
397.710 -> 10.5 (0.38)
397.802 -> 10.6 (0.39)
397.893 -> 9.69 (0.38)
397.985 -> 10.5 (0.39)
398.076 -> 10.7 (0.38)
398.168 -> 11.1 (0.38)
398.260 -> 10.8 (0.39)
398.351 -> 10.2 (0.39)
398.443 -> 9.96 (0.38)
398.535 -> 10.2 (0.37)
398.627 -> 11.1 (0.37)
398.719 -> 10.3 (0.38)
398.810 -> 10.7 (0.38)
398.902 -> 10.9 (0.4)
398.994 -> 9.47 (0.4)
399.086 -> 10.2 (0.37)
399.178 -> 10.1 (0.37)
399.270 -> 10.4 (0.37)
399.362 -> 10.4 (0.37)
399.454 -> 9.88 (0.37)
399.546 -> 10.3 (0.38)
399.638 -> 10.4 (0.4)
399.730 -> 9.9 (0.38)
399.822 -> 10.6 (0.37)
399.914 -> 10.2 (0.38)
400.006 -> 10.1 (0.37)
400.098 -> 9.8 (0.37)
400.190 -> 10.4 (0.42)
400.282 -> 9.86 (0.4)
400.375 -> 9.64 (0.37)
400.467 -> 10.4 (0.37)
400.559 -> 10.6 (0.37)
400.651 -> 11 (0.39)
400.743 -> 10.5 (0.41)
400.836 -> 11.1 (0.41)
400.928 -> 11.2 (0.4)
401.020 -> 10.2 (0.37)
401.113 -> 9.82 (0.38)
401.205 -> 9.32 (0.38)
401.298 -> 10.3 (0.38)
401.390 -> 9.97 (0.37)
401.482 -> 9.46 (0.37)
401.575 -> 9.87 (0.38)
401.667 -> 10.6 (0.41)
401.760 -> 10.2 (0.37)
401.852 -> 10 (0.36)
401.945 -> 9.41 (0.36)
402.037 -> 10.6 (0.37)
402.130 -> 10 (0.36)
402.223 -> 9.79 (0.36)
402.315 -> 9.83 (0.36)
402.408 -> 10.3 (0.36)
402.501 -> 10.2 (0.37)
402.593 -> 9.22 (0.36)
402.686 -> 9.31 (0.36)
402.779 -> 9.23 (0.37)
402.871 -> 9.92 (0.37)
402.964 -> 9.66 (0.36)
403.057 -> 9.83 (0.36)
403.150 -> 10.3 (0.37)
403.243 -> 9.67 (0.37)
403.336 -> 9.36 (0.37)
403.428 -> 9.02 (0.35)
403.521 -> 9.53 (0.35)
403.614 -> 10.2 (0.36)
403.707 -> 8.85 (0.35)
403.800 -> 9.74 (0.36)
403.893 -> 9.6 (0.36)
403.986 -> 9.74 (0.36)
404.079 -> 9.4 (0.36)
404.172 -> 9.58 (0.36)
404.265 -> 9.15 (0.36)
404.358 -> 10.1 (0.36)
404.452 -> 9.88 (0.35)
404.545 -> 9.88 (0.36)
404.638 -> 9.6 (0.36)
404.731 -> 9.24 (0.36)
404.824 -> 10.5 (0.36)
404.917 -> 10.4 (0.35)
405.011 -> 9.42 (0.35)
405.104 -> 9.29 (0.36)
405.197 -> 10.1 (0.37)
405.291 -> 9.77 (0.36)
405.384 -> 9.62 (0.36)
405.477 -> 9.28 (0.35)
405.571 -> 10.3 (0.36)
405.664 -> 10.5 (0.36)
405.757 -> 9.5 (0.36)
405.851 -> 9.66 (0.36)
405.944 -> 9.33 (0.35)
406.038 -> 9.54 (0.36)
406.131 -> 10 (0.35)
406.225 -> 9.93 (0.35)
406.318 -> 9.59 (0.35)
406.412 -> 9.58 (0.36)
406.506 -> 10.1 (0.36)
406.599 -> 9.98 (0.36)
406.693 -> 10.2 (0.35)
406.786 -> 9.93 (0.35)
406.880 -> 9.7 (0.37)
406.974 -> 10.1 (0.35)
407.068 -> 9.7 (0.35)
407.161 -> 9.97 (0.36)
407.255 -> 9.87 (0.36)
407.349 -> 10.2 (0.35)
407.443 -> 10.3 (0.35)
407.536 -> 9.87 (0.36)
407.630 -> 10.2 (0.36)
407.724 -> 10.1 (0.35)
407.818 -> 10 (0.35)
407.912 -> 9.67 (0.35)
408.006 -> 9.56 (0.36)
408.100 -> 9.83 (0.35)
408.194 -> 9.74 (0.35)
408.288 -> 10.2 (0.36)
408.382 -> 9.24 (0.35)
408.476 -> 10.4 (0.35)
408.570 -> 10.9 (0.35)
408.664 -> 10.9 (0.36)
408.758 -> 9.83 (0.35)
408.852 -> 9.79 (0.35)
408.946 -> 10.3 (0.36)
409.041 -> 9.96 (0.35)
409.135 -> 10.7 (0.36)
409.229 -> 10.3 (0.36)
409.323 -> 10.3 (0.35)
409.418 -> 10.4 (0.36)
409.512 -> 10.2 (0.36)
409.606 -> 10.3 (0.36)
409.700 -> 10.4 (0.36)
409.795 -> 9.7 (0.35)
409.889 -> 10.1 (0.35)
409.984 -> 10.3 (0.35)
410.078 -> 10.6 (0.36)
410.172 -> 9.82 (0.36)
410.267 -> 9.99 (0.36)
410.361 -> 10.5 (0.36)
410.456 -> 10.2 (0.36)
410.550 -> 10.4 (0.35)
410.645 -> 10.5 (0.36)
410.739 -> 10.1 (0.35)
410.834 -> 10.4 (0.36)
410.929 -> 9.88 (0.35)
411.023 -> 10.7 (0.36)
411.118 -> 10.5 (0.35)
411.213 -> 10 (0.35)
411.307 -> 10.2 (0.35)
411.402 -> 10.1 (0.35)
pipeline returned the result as 0.91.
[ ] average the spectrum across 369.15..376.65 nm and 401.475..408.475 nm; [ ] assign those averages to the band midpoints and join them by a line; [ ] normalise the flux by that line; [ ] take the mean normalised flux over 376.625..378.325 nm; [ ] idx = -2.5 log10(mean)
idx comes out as 0.01 mag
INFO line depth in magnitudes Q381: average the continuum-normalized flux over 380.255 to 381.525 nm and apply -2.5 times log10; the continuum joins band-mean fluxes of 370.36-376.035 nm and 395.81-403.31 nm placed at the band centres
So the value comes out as 0.03 mag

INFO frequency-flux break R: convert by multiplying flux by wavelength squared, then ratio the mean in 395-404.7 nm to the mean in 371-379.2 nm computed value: 0.88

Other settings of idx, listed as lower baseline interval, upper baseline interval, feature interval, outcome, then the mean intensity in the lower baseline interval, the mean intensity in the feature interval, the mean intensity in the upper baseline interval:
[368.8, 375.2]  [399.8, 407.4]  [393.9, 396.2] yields -0.03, 13.7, 11.2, 9.89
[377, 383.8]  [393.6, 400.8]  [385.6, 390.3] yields -0.05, 12.4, 12.2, 10.7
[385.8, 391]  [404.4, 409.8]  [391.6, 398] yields 0.03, 12.1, 11.1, 9.96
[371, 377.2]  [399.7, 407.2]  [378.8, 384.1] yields 0.03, 13.6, 12.3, 9.89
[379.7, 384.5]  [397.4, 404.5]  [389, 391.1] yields -0.04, 12.2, 11.8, 10.1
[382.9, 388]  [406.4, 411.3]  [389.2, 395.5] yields 0.01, 12.1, 11.4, 10.1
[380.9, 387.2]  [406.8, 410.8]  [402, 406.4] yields 0.08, 12.2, 9.73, 10.1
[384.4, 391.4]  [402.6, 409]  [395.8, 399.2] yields 0.02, 12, 10.7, 9.82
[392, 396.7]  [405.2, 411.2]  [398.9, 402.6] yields 0.05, 11.2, 10.2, 10.1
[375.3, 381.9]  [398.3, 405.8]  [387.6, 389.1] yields -0.05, 12.8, 12.2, 9.98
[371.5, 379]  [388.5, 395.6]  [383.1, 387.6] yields 0.01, 13.4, 12.1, 11.5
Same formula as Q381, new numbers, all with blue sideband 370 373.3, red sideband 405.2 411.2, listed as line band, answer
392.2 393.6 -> 0.03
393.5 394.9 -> 0.02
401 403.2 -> 0.08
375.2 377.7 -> -0.01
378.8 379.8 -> 0.02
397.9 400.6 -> 0.06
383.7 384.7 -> 0.04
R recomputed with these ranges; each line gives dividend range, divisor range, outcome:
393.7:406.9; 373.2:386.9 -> 0.90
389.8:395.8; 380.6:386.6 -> 0.98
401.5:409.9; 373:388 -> 0.89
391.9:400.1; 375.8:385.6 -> 0.95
